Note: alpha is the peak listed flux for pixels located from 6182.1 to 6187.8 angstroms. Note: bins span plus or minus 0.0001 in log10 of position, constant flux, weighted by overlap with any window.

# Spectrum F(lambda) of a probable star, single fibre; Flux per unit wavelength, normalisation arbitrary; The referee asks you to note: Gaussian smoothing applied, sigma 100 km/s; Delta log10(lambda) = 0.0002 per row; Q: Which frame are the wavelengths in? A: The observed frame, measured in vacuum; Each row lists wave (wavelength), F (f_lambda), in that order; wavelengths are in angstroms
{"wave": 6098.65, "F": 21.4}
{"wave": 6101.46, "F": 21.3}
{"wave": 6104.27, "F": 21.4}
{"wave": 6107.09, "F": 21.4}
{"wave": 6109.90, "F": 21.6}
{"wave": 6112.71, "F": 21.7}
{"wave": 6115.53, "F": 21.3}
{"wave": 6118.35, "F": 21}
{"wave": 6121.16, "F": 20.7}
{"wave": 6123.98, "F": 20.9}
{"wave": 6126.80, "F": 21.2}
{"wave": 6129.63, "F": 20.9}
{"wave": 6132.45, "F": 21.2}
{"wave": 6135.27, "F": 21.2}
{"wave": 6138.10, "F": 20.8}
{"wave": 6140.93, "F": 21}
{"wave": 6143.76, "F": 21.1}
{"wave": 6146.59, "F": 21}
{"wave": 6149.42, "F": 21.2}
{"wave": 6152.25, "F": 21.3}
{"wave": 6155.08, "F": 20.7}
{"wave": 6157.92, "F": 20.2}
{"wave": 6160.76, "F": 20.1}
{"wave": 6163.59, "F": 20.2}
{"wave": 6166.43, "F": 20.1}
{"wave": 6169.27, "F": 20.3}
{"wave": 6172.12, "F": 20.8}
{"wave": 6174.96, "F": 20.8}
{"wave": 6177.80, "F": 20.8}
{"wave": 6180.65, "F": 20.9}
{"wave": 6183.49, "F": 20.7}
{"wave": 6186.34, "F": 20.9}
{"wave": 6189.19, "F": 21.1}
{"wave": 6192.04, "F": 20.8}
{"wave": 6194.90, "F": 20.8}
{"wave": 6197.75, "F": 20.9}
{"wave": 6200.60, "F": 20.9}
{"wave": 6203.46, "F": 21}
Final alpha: 20.9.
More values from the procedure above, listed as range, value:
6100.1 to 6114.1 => 21.7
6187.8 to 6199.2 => 21.1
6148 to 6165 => 21.3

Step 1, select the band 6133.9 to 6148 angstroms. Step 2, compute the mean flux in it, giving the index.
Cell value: 21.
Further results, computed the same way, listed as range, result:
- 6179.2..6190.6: 20.9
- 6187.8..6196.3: 20.9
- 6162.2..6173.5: 20.3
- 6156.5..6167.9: 20.2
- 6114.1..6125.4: 21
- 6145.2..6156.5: 21.1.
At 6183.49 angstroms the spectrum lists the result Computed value 20.7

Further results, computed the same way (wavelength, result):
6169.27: 20.3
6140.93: 21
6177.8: 20.8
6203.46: 21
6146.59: 21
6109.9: 21.6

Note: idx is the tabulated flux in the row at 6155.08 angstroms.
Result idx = 20.7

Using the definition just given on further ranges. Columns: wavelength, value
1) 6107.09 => 21.4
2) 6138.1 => 20.8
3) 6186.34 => 20.9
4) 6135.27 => 21.2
